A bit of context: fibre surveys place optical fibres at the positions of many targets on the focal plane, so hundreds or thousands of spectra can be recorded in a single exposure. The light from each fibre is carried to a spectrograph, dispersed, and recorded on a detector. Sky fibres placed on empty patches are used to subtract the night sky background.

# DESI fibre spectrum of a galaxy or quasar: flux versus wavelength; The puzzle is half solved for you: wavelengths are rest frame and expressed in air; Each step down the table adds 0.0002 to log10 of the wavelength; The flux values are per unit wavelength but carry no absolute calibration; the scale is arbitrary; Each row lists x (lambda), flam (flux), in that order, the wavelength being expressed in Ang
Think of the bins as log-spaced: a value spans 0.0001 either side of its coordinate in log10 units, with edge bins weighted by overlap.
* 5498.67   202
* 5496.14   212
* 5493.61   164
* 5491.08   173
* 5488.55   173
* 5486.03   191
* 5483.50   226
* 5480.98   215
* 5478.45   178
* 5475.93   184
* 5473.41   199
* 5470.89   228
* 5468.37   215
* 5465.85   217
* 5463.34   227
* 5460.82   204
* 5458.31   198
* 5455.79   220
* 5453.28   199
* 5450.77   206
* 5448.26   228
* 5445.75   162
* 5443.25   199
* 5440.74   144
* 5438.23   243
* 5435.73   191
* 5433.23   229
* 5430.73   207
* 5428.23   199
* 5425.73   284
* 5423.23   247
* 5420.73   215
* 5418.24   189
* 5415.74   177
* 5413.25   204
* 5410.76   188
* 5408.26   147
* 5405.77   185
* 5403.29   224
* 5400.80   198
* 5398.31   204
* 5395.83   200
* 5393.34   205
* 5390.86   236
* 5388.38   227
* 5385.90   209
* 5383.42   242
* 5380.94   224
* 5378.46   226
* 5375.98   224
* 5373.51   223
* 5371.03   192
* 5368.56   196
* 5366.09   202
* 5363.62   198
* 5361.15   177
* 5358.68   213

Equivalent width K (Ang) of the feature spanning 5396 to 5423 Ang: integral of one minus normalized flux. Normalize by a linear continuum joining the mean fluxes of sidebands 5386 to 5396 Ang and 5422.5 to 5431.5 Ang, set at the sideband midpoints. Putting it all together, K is 3.7 Ang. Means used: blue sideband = 218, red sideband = 235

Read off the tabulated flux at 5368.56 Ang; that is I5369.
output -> 196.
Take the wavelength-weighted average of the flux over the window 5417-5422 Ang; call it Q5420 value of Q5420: 202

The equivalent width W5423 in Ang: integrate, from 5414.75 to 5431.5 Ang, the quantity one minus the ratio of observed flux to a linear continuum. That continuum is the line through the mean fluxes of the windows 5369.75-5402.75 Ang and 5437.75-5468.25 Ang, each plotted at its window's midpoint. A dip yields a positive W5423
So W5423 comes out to -0.70 Ang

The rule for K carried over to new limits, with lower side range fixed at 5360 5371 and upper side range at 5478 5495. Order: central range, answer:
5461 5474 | -1.86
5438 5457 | -0.72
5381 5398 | -2.36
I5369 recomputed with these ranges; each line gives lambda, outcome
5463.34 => 227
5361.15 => 177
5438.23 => 243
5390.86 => 236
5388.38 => 227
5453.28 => 199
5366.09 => 202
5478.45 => 178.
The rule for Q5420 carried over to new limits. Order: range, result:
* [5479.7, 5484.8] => 220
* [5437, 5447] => 187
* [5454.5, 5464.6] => 212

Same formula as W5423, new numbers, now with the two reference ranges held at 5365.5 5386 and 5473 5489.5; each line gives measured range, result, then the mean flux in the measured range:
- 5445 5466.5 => -0.77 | 208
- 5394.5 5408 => 0.83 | 198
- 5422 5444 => -1.21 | 216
